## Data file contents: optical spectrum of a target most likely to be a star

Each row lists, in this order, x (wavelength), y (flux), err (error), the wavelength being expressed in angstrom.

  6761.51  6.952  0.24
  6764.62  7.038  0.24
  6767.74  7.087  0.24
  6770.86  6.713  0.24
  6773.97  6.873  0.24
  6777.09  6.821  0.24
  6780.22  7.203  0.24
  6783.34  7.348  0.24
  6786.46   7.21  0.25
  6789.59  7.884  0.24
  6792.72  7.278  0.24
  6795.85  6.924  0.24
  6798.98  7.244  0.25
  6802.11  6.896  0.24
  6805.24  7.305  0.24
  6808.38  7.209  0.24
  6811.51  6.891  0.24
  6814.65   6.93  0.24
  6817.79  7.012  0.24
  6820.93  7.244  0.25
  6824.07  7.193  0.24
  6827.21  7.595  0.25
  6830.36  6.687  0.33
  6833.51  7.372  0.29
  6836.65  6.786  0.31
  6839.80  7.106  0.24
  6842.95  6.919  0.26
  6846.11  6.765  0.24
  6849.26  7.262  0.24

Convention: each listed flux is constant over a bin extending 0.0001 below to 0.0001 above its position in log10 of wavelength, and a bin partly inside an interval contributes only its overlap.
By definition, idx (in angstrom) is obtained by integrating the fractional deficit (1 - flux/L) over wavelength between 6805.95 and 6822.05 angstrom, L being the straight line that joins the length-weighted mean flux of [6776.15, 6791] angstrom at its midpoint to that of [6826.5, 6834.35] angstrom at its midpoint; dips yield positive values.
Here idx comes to 0.3 angstrom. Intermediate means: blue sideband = 7.3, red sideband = 7.15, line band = 7.06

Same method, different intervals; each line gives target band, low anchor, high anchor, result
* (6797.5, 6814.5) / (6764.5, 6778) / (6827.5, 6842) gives -0.29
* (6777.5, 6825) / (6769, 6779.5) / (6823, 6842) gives -1.42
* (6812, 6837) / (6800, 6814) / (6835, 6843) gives -0.36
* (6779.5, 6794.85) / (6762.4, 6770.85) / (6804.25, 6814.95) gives -0.75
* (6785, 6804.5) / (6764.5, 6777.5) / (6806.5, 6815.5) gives -0.75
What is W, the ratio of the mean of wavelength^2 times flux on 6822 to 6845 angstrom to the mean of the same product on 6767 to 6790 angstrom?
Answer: 1.0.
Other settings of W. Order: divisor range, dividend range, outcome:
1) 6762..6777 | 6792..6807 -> 1.04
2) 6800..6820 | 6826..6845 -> 1.01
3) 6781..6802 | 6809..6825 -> 0.98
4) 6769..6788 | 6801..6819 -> 1.01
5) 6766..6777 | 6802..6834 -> 1.05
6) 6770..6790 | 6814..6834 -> 1.02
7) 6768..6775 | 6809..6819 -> 1.03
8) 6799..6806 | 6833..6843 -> 1.00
